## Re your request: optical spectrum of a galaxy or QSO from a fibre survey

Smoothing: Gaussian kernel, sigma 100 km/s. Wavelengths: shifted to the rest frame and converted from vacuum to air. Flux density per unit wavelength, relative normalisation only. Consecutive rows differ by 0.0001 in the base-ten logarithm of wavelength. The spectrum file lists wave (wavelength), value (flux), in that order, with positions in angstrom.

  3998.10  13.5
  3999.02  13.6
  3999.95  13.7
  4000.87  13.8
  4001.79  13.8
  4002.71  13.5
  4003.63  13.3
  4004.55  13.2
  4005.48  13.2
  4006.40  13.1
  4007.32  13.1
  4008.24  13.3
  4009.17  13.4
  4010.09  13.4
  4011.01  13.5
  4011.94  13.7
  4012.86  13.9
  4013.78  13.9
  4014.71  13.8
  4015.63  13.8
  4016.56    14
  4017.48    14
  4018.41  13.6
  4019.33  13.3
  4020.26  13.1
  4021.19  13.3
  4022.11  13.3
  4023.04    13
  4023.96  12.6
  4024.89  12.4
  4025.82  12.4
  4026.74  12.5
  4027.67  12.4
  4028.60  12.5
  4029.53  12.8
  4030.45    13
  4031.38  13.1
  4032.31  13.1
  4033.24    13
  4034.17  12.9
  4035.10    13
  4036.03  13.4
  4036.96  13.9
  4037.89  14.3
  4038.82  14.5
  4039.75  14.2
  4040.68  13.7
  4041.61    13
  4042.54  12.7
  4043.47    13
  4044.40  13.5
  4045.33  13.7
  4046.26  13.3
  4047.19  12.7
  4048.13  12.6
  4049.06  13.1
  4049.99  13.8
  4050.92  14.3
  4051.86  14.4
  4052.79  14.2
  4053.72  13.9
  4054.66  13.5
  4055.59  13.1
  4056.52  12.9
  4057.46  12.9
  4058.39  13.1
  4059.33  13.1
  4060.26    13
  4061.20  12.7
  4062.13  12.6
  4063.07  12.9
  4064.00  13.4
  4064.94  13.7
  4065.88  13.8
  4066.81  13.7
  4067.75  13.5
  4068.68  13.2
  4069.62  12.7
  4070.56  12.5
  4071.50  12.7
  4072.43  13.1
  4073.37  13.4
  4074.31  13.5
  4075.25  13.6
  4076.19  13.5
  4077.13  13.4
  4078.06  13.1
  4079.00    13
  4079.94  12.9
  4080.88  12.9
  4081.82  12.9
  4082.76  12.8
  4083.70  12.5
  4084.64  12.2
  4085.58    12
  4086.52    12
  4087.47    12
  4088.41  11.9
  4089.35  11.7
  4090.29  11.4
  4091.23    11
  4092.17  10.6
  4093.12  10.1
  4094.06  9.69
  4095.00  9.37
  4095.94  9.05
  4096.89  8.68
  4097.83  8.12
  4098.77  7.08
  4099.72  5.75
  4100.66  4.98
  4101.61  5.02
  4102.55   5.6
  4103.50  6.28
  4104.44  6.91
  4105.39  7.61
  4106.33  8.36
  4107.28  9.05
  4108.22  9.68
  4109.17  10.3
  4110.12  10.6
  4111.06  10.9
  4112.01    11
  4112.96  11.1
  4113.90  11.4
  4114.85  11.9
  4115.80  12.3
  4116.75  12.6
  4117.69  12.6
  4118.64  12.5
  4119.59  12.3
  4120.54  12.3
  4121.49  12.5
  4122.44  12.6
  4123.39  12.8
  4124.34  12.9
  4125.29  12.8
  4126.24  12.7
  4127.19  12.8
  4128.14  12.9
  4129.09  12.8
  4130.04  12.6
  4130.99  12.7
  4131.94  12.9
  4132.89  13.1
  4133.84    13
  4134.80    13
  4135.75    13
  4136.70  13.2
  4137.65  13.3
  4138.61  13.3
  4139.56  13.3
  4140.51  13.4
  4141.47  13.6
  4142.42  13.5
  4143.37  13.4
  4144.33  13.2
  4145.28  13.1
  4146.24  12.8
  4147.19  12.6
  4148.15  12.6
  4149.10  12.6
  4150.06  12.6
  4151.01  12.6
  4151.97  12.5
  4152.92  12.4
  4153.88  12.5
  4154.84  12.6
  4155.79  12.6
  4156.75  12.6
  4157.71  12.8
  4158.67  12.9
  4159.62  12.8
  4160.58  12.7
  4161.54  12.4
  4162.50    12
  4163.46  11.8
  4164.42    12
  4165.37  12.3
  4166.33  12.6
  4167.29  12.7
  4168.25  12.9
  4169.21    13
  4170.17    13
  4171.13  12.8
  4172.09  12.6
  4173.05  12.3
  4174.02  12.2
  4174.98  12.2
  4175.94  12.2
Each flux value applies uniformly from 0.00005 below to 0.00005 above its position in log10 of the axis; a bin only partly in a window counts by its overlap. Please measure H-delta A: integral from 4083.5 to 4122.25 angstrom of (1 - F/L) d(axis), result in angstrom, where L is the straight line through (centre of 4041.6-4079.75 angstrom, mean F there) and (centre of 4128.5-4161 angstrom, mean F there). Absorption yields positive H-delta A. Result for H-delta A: 8.9 angstrom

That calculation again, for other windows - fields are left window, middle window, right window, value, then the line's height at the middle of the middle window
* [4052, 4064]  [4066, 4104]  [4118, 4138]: 5.70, 13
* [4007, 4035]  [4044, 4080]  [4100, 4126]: -4.16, 11.9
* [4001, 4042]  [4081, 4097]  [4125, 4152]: 2.27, 13.1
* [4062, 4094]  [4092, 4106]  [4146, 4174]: 5.56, 12.6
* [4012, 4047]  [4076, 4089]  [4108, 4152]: 0.27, 12.9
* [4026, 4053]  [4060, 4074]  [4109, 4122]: -0.41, 12.8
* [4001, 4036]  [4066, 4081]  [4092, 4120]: -3.33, 10.8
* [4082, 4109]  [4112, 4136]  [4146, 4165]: -3.66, 10.9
